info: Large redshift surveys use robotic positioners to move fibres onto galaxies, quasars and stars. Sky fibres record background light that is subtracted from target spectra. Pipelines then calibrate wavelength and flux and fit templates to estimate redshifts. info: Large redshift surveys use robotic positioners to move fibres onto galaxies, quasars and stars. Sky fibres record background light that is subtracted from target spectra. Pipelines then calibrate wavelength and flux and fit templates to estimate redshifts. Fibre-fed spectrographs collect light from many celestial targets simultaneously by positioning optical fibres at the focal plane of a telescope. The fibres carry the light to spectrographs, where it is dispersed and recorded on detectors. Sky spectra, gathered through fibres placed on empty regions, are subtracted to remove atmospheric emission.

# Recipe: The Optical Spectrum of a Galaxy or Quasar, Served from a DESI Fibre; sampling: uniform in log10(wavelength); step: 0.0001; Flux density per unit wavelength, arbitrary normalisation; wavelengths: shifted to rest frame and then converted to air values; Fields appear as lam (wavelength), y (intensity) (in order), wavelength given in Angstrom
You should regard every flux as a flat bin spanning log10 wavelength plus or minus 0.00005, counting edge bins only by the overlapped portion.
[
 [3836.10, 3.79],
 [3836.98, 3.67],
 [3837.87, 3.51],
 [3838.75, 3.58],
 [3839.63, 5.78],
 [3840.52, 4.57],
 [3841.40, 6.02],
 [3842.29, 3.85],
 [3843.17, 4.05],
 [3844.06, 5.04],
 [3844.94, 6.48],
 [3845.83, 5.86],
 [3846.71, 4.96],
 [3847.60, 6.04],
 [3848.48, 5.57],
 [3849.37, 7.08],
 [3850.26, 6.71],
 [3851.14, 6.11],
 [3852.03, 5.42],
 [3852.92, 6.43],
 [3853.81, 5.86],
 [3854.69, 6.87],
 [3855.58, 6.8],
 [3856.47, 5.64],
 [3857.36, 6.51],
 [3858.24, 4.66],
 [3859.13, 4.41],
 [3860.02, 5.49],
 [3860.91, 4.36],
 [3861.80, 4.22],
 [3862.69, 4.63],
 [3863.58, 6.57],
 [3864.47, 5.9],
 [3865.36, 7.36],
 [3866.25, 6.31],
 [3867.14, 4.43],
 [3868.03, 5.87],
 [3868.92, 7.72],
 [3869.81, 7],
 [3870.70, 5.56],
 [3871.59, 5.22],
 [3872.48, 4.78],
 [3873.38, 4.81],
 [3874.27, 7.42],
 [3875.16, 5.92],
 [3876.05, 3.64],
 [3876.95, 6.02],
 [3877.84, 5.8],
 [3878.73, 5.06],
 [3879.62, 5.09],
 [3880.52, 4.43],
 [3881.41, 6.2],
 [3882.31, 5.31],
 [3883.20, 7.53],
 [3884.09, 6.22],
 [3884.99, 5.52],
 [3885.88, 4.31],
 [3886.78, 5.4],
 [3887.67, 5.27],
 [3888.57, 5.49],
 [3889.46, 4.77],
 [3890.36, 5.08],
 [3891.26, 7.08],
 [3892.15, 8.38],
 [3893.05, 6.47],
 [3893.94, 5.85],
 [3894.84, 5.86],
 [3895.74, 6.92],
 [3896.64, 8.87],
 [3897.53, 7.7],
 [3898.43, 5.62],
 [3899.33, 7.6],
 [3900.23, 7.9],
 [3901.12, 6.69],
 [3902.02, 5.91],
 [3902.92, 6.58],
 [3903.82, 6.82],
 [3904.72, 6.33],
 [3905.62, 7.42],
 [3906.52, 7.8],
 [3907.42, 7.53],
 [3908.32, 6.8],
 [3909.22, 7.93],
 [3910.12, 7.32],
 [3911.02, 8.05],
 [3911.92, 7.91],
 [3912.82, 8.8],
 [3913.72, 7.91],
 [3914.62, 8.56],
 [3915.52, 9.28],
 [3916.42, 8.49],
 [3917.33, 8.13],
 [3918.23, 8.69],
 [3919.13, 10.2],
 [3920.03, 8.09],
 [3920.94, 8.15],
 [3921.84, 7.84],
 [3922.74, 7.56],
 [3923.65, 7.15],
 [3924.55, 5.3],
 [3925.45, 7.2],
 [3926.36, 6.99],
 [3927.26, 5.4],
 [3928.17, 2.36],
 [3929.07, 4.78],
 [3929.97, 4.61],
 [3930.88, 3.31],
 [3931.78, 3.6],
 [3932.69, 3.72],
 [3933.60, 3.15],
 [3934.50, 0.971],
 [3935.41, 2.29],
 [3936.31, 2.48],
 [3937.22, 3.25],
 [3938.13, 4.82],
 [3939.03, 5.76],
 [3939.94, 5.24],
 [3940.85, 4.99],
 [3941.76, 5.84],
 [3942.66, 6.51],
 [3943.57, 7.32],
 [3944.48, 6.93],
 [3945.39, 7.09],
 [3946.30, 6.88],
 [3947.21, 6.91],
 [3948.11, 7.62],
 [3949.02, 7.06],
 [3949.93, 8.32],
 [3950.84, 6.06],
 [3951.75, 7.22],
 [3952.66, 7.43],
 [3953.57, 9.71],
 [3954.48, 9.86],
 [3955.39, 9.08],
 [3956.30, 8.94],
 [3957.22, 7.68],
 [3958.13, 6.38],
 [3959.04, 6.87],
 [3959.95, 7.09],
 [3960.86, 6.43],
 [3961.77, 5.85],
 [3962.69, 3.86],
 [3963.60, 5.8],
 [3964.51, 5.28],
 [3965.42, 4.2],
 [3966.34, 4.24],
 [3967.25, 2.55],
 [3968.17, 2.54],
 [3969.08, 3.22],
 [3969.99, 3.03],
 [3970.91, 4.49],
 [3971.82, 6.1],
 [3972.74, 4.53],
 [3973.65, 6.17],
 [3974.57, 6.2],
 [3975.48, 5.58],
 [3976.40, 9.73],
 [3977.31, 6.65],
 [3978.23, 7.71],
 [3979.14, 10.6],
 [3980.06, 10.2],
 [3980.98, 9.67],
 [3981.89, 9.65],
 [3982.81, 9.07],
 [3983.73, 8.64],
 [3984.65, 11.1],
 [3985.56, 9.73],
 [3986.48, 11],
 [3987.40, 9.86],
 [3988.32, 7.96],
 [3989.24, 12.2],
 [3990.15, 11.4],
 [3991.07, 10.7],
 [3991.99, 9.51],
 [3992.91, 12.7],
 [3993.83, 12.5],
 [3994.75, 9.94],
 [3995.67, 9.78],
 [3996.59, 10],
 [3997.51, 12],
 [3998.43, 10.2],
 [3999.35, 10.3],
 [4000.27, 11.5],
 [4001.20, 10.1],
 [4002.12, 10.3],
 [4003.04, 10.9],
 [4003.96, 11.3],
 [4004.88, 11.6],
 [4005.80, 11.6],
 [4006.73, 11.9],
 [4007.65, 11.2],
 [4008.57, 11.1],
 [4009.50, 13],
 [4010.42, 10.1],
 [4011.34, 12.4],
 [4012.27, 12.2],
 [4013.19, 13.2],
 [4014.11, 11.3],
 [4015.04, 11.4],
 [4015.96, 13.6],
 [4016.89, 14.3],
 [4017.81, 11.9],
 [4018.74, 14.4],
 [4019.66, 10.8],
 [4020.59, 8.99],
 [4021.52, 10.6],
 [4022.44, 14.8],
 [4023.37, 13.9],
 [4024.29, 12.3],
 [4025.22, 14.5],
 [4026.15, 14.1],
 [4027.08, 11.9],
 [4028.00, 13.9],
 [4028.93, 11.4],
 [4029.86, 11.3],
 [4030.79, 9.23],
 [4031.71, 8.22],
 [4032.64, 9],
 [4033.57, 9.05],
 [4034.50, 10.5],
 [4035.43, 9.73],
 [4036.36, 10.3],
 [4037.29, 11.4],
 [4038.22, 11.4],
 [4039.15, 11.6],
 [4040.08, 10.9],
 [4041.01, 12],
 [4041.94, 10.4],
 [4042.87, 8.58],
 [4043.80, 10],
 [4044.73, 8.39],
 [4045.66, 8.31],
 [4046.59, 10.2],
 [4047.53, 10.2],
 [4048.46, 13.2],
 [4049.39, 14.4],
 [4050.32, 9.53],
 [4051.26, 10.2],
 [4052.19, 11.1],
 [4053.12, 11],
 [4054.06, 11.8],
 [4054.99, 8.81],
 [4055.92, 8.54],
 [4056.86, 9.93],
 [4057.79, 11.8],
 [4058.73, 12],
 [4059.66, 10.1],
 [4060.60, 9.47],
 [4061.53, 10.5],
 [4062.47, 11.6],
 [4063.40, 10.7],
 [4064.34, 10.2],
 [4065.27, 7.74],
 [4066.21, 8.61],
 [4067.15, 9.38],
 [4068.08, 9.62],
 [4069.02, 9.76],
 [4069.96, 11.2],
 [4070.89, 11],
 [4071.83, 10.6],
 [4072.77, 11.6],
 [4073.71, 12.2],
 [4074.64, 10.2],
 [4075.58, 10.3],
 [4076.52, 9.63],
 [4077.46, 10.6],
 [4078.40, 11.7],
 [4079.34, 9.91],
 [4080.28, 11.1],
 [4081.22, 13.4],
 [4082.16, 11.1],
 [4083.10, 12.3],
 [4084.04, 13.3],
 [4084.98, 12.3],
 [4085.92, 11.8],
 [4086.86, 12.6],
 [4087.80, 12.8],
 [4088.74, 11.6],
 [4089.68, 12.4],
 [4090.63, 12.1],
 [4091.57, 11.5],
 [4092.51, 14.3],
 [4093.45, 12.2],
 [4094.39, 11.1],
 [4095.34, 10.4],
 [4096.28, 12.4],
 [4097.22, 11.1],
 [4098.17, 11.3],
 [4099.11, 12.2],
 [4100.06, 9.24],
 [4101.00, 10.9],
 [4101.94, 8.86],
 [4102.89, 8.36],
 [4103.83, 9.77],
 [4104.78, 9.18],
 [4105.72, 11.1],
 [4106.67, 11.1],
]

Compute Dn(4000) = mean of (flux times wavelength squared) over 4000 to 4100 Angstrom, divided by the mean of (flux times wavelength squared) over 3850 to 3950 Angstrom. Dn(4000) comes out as 1.96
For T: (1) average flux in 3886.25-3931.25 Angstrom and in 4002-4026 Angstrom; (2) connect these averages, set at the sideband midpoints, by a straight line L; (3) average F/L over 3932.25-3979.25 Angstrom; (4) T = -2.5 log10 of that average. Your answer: 0.49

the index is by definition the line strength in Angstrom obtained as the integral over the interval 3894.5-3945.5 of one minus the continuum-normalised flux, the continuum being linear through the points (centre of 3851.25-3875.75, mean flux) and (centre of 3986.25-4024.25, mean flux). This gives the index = 9.57 Angstrom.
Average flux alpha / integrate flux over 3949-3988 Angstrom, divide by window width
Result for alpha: 7.11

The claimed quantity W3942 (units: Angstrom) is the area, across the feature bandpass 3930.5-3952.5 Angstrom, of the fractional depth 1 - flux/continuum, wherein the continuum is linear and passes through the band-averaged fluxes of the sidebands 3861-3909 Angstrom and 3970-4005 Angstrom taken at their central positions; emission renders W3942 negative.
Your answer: 7.3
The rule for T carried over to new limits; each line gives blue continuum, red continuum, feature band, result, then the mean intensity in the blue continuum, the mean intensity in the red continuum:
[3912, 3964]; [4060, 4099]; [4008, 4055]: -0.19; 6.46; 11.2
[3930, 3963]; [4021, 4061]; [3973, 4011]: -0.20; 6.01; 10.9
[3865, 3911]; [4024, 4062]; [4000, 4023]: -0.20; 6.27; 10.8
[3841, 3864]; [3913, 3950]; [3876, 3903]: -0.05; 5.6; 6.11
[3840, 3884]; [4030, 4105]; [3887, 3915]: -0.06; 5.67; 10.7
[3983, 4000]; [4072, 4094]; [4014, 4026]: -0.16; 10.5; 11.8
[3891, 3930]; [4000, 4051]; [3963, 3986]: 0.40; 7.23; 11.3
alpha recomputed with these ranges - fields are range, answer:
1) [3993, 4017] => 11.4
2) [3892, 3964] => 6.64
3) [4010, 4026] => 12.4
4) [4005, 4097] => 11.2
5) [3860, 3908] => 6.08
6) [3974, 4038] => 10.9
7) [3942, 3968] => 6.7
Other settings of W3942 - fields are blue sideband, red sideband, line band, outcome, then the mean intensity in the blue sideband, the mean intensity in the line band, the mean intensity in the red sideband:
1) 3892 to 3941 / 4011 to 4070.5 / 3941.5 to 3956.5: 0.10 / 6.42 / 7.58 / 11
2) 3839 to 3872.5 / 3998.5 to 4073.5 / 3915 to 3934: 3.15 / 5.69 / 6.39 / 11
